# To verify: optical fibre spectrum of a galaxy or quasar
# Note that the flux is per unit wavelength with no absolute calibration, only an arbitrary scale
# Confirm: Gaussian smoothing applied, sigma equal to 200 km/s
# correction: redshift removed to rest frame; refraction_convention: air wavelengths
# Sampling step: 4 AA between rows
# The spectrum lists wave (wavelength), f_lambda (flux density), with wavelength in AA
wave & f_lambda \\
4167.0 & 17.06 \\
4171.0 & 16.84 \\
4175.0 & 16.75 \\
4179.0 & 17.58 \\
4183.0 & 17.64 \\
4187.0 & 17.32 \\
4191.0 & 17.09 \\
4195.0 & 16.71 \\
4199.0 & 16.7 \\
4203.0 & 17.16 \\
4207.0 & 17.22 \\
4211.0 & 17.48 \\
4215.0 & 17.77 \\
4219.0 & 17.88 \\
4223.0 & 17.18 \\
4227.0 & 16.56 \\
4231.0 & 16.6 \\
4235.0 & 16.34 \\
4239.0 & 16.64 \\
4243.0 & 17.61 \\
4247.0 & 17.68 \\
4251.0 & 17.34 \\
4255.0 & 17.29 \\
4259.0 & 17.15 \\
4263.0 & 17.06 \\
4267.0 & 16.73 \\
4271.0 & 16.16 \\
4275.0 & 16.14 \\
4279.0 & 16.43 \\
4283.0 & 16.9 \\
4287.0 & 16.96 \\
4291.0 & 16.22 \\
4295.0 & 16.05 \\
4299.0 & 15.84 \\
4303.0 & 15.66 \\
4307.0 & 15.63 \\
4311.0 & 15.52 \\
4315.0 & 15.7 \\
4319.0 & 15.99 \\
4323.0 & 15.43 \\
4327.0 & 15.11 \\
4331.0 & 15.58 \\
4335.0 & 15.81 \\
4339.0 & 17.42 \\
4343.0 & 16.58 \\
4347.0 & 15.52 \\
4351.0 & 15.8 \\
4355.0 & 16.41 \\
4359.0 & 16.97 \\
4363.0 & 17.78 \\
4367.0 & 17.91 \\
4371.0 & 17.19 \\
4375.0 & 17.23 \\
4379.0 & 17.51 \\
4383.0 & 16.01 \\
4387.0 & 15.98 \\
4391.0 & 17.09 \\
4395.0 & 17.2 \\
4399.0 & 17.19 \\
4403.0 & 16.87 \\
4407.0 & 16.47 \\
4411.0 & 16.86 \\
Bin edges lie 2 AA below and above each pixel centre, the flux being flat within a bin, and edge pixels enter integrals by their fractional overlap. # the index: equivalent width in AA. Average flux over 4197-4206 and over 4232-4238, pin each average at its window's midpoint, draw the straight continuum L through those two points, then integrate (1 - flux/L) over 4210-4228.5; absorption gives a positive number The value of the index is -0.8 AA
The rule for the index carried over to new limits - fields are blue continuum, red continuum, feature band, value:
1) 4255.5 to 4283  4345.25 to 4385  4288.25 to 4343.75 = 2.8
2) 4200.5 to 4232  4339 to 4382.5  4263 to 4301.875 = 1.5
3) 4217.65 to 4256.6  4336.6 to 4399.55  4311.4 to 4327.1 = 1.2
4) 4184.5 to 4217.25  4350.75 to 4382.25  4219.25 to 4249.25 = 0.3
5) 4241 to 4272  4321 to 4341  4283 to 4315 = 0.8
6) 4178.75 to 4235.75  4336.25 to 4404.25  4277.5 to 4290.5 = 0.2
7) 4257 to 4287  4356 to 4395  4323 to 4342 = 1.1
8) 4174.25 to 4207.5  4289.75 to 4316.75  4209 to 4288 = -2.6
